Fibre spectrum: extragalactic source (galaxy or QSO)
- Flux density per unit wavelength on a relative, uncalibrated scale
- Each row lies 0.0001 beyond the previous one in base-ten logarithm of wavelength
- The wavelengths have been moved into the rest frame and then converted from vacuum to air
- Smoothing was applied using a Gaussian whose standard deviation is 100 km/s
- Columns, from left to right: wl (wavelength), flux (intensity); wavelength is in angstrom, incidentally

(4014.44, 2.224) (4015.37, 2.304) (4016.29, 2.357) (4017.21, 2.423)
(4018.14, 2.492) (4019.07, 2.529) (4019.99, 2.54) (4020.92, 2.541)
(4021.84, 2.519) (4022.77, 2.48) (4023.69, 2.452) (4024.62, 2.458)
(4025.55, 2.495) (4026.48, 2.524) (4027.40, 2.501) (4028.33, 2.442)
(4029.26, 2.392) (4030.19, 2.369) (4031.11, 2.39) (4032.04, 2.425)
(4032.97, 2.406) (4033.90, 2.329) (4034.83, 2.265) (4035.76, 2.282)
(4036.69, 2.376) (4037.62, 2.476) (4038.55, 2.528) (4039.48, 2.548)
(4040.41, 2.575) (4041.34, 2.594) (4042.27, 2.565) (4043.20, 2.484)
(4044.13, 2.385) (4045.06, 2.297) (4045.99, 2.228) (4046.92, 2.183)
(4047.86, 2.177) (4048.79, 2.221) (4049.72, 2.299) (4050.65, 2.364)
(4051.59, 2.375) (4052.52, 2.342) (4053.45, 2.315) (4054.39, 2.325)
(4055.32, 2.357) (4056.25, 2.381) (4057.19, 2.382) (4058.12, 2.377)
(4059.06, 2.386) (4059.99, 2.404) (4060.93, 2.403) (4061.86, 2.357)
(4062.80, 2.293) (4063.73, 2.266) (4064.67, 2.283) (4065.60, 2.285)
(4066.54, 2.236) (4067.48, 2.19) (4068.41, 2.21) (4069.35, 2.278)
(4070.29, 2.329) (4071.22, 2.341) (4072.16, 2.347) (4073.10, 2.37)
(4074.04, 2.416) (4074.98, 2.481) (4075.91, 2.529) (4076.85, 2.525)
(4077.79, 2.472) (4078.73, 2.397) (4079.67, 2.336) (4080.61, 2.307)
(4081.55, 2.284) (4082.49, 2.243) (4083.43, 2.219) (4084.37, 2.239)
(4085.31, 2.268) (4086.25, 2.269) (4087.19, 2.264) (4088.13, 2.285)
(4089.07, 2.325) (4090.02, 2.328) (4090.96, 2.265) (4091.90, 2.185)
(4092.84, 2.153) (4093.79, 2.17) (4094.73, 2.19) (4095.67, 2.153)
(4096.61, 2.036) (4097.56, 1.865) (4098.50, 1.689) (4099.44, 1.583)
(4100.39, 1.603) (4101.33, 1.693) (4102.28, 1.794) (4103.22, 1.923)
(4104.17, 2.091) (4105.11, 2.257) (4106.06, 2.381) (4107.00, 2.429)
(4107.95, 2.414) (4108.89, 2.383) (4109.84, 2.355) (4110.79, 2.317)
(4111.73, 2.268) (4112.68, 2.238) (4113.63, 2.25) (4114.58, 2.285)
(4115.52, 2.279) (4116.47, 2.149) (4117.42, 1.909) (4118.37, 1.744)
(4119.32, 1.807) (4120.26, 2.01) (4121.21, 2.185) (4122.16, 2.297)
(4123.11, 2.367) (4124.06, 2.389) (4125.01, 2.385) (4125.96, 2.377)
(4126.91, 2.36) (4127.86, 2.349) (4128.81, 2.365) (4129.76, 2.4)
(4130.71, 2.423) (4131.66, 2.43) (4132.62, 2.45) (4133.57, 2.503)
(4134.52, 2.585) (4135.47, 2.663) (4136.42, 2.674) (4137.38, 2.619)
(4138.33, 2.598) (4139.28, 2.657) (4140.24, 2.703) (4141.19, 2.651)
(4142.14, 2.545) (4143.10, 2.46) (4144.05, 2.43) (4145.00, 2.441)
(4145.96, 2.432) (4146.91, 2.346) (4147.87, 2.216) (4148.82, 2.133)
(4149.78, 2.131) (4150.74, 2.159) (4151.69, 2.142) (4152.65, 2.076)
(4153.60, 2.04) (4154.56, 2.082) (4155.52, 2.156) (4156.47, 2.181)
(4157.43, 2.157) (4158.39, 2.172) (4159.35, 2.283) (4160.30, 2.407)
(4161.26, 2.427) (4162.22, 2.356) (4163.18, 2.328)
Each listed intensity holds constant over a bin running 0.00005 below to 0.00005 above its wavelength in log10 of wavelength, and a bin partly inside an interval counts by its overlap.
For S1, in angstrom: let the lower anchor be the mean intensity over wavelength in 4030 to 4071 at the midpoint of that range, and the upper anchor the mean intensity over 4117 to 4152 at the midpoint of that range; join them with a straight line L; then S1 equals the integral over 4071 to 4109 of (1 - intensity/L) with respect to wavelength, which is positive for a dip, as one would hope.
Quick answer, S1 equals 2.5 angstrom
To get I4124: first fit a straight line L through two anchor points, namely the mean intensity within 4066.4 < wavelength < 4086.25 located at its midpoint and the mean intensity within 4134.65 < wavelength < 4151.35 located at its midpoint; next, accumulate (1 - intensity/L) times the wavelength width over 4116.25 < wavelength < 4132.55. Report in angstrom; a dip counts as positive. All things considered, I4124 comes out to 1.3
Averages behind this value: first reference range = 2.33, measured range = 2.24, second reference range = 2.46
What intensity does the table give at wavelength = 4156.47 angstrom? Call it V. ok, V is 2.181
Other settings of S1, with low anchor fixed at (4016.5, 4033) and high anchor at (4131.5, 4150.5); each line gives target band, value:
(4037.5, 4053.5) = 0.5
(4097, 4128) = 4.3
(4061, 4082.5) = 1.1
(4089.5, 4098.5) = 1.3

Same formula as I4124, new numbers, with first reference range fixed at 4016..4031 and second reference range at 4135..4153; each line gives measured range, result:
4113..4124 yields 1.39 angstrom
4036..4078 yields 1.56 angstrom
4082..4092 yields 0.74 angstrom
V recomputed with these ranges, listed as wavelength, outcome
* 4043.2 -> 2.484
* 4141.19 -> 2.651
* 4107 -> 2.429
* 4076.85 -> 2.525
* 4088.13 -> 2.285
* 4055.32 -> 2.357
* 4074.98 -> 2.481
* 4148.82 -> 2.133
